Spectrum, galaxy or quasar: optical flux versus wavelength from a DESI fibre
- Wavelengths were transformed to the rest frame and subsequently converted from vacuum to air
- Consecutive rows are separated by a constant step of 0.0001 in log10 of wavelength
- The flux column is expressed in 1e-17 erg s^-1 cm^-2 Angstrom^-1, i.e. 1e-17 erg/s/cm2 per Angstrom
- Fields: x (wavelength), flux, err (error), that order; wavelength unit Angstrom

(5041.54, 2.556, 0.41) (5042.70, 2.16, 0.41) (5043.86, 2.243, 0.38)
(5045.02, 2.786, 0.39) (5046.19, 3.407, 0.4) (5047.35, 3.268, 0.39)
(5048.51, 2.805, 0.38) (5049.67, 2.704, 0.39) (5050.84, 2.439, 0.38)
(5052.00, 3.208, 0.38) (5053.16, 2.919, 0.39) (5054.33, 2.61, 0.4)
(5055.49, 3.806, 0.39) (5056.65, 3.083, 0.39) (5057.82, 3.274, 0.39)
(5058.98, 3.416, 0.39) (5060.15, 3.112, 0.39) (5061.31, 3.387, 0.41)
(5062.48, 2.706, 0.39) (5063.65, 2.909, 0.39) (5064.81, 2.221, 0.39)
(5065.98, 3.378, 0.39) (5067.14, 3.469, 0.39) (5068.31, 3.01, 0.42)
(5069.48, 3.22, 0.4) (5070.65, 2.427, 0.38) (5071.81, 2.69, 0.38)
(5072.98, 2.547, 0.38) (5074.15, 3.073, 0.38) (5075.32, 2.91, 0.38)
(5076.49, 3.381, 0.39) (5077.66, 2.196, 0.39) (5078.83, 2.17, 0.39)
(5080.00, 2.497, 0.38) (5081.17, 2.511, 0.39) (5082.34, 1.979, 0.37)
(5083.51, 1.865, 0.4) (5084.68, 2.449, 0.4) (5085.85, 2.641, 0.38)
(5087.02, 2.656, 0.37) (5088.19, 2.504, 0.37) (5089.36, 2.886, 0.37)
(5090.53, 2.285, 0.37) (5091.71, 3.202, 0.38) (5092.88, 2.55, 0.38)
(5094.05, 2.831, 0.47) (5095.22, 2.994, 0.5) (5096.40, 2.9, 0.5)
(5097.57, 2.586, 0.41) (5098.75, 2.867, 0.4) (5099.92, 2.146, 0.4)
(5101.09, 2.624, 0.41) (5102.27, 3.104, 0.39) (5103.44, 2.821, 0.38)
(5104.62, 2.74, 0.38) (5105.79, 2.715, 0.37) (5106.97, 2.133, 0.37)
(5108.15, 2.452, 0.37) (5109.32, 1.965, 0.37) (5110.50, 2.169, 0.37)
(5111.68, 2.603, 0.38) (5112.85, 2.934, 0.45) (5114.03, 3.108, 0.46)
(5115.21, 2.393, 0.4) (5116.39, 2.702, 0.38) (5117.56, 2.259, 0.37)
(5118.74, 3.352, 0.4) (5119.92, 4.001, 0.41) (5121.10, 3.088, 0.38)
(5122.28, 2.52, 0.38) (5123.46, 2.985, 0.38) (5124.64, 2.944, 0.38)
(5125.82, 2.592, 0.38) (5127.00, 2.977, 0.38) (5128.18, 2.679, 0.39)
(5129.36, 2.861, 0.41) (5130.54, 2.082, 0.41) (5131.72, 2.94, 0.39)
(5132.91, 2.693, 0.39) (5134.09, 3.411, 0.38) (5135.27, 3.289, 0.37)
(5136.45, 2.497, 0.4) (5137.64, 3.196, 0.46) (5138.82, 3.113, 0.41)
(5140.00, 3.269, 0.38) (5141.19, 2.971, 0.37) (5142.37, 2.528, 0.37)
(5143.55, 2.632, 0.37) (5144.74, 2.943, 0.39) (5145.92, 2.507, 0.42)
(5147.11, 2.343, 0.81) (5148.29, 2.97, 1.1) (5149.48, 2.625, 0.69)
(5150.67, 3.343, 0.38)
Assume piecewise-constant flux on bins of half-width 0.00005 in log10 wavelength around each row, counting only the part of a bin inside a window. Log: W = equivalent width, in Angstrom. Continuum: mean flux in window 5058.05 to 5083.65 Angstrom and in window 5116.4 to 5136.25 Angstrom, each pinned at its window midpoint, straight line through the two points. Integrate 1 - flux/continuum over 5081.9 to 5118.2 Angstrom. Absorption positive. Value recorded 3.4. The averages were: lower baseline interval 2.8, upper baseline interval 2.9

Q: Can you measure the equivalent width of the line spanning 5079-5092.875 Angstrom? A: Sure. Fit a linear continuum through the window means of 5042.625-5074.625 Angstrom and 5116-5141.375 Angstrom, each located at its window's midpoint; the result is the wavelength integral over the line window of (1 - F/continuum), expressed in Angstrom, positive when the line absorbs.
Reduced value 2.1 Angstrom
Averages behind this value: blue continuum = 2.95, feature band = 2.49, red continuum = 2.93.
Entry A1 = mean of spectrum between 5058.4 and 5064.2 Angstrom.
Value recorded 3.1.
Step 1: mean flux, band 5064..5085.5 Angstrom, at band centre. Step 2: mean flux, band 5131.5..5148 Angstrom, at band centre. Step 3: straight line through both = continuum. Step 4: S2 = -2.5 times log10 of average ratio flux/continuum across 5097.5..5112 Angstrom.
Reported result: 0.097 mag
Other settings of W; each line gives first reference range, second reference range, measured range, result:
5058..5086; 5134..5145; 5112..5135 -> 0.4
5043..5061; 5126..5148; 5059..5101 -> 3.1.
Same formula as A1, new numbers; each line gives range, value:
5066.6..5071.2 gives 3.03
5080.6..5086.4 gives 2.29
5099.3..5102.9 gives 2.64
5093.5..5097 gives 2.91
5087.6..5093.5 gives 2.69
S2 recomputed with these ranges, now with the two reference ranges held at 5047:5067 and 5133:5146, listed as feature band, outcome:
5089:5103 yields 0.09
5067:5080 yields 0.08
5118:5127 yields -0.03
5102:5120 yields 0.12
